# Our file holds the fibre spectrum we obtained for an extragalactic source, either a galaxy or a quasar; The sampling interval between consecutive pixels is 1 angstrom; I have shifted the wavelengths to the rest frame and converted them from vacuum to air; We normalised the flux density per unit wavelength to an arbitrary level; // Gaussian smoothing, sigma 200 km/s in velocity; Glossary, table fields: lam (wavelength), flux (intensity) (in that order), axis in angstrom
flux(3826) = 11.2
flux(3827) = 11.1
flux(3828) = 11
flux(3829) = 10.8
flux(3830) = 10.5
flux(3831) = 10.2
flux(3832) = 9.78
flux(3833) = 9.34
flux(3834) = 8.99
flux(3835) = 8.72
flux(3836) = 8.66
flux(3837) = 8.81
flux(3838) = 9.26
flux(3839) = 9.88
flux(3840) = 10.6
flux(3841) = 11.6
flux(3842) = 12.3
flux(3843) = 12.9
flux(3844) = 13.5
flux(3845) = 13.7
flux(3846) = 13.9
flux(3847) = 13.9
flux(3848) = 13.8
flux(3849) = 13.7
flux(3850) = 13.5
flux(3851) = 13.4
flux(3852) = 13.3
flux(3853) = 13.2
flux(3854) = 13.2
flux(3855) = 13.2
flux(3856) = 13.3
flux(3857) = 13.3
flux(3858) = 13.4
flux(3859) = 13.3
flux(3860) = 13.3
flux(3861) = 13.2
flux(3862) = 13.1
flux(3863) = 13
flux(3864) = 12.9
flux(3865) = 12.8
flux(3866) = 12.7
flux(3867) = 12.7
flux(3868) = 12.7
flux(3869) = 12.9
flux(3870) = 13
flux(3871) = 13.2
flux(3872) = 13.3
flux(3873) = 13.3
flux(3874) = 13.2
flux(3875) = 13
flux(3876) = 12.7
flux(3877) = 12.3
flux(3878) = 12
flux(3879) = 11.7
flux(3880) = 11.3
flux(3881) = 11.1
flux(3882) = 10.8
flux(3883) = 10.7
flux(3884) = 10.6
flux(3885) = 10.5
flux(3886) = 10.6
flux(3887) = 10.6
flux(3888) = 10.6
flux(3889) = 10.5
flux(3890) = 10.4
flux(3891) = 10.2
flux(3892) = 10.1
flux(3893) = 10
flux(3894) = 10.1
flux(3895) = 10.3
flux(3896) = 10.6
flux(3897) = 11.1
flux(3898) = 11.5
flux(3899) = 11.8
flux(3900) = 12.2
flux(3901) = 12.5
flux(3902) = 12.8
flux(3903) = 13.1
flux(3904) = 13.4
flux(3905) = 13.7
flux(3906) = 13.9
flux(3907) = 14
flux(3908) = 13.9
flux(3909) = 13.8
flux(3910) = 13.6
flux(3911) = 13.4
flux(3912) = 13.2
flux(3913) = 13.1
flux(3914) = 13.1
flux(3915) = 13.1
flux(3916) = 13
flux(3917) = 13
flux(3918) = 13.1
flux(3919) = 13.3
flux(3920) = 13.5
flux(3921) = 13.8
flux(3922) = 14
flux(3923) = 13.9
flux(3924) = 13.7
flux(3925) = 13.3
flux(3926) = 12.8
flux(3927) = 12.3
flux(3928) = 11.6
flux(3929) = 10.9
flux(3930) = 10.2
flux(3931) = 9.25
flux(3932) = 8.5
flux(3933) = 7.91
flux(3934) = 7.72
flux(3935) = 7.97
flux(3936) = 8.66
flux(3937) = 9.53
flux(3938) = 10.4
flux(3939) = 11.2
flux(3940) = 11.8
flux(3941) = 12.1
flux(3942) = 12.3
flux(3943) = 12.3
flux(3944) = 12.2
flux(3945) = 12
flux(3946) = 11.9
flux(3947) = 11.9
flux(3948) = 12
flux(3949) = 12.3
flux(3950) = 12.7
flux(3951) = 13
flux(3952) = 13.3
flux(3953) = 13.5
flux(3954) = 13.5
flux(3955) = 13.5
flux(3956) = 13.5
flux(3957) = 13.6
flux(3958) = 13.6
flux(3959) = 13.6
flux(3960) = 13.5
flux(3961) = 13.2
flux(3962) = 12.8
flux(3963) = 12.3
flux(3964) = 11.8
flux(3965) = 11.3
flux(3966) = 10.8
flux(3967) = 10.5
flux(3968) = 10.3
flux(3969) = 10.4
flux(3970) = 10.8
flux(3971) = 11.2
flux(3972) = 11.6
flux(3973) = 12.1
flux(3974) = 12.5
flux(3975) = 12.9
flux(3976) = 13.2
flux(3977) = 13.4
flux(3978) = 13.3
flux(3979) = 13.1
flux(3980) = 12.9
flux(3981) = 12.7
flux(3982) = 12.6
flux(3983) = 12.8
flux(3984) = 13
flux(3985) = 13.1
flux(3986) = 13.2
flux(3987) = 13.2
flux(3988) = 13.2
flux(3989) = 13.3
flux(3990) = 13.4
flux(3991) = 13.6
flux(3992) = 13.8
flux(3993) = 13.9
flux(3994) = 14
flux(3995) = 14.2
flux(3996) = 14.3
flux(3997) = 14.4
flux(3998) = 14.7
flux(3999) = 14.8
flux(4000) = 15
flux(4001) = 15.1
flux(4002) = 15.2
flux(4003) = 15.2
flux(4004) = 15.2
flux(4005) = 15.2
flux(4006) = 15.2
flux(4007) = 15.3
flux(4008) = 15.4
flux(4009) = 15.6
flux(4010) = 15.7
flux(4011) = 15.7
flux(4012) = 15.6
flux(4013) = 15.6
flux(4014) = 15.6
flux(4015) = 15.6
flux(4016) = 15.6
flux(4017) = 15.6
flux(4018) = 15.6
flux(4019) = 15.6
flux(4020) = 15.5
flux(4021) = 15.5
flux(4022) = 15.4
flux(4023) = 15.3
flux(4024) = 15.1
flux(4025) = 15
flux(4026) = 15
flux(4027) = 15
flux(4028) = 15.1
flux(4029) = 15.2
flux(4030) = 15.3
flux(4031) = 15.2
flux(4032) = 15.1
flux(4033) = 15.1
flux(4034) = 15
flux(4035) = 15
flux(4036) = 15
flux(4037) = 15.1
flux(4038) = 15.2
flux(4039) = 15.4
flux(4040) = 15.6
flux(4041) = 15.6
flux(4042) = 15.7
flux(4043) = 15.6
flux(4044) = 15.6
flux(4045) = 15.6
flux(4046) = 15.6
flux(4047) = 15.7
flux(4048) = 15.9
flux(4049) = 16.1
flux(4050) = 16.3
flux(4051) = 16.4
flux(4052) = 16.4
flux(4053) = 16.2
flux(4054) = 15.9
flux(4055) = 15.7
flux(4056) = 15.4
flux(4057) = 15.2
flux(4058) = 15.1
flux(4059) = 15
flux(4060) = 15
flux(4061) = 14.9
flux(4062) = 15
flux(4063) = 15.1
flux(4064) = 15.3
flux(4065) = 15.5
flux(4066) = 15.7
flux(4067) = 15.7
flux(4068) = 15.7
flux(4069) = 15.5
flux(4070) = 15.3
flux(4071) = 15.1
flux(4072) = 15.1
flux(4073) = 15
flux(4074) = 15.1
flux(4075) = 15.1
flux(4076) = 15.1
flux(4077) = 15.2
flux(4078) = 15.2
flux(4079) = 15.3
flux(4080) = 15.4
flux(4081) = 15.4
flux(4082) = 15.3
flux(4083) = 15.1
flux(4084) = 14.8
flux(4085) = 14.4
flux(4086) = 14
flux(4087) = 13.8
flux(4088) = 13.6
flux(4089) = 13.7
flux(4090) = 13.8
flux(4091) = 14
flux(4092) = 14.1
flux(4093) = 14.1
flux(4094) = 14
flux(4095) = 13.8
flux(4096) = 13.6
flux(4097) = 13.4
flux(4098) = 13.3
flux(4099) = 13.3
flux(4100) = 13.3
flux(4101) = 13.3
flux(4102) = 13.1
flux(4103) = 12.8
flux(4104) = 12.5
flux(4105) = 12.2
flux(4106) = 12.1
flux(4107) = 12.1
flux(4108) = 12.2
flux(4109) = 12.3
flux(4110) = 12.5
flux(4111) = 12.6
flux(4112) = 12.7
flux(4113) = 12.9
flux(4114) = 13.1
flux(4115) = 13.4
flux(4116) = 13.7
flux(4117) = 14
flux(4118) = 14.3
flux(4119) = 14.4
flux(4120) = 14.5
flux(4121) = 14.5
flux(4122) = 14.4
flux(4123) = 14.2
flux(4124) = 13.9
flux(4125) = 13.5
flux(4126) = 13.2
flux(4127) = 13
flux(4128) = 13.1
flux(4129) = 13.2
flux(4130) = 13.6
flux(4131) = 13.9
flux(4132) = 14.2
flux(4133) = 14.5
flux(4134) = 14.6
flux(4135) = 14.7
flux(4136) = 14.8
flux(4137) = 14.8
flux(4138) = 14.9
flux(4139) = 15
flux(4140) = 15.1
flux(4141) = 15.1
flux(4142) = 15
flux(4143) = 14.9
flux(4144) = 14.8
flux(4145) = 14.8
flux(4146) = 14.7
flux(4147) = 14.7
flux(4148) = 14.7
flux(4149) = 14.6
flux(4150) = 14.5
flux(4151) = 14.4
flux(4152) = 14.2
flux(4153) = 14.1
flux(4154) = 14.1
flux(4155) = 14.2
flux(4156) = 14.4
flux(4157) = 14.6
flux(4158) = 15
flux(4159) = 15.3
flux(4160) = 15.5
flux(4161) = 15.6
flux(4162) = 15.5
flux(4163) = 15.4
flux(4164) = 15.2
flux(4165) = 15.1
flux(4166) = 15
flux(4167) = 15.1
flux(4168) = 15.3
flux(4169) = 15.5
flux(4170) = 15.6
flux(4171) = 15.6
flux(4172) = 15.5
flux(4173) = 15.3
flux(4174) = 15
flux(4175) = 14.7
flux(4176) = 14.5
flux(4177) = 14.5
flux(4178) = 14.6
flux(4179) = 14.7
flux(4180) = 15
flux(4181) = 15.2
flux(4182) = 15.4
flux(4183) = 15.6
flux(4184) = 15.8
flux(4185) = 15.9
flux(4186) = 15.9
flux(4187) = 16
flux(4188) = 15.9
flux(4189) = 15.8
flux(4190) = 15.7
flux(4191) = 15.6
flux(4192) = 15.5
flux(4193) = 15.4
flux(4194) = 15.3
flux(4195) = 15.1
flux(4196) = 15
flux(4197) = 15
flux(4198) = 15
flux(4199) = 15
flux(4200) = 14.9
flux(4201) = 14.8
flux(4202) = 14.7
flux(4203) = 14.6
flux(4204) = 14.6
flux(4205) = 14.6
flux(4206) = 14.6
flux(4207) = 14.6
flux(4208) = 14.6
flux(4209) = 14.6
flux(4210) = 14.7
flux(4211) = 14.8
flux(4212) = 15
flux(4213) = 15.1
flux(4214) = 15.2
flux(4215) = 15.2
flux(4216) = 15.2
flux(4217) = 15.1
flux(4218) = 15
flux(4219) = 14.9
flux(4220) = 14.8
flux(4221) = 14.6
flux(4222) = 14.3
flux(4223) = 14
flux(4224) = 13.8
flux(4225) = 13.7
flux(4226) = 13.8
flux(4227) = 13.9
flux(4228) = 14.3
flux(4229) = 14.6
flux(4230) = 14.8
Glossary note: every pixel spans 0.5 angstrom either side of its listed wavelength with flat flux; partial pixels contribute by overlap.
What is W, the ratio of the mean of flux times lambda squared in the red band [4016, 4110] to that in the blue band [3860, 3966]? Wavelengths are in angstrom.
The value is 1.32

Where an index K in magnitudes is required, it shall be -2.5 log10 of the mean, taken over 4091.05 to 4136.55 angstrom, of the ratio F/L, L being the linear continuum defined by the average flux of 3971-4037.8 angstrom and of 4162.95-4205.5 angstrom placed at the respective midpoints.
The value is 0.11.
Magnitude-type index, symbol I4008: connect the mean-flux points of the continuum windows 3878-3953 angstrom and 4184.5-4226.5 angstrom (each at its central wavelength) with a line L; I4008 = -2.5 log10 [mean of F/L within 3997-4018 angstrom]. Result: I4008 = -0.196 mag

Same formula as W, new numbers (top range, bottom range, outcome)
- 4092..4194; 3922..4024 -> 1.20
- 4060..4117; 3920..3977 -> 1.27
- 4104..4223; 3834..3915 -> 1.38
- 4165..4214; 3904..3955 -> 1.41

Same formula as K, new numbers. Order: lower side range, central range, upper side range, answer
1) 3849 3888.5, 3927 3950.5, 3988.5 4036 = 0.26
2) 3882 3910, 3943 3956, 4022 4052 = 0.03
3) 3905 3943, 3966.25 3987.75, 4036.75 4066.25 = 0.10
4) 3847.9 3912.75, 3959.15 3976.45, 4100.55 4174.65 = 0.10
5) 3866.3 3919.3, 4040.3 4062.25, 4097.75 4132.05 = -0.20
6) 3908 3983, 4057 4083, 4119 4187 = -0.11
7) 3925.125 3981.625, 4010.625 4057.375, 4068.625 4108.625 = -0.18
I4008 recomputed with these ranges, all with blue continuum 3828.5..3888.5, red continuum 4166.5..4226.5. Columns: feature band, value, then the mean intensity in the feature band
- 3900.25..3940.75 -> 0.037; 12.1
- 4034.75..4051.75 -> -0.146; 15.6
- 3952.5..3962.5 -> -0.043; 13.4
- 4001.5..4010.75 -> -0.152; 15.3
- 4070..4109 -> 0.004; 14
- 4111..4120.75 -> 0.052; 13.6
